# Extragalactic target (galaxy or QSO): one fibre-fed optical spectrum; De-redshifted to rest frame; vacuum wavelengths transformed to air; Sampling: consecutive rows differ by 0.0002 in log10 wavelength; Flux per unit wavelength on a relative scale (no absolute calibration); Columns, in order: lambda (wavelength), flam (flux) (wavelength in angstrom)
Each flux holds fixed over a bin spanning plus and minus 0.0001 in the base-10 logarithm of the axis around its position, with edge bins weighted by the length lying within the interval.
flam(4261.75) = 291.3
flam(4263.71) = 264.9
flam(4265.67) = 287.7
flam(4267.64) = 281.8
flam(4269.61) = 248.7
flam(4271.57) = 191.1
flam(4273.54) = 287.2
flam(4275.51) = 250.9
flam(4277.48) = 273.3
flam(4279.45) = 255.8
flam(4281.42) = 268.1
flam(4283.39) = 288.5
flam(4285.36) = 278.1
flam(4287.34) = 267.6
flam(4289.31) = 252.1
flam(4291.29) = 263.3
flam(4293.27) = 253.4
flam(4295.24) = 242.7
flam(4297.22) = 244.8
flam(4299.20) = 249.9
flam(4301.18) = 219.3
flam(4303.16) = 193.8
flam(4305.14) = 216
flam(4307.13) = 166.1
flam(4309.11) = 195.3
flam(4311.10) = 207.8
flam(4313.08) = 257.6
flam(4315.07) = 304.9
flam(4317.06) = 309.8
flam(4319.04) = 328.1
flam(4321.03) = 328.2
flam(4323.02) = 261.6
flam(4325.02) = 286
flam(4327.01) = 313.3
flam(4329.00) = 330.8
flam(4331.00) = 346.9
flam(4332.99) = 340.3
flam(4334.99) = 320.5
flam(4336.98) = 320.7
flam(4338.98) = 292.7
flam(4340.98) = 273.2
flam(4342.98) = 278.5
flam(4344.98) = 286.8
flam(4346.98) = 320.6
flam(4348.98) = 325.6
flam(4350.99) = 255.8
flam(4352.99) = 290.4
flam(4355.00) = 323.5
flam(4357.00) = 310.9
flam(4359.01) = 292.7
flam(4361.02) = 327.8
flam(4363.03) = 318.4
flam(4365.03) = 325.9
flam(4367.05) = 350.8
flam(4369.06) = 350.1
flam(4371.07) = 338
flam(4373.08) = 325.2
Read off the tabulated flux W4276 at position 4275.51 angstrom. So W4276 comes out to 250.9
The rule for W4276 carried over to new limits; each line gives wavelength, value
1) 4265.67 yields 287.7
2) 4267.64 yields 281.8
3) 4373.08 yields 325.2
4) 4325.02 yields 286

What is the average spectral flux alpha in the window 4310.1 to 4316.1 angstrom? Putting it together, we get 257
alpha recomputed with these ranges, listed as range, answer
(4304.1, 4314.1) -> 209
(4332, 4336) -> 331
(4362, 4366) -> 323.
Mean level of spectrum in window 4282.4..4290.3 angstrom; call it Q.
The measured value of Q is 272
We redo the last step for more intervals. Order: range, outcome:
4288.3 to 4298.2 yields 251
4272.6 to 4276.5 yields 269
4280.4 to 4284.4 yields 279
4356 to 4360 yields 302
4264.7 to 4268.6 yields 284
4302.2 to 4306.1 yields 205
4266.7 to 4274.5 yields 252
